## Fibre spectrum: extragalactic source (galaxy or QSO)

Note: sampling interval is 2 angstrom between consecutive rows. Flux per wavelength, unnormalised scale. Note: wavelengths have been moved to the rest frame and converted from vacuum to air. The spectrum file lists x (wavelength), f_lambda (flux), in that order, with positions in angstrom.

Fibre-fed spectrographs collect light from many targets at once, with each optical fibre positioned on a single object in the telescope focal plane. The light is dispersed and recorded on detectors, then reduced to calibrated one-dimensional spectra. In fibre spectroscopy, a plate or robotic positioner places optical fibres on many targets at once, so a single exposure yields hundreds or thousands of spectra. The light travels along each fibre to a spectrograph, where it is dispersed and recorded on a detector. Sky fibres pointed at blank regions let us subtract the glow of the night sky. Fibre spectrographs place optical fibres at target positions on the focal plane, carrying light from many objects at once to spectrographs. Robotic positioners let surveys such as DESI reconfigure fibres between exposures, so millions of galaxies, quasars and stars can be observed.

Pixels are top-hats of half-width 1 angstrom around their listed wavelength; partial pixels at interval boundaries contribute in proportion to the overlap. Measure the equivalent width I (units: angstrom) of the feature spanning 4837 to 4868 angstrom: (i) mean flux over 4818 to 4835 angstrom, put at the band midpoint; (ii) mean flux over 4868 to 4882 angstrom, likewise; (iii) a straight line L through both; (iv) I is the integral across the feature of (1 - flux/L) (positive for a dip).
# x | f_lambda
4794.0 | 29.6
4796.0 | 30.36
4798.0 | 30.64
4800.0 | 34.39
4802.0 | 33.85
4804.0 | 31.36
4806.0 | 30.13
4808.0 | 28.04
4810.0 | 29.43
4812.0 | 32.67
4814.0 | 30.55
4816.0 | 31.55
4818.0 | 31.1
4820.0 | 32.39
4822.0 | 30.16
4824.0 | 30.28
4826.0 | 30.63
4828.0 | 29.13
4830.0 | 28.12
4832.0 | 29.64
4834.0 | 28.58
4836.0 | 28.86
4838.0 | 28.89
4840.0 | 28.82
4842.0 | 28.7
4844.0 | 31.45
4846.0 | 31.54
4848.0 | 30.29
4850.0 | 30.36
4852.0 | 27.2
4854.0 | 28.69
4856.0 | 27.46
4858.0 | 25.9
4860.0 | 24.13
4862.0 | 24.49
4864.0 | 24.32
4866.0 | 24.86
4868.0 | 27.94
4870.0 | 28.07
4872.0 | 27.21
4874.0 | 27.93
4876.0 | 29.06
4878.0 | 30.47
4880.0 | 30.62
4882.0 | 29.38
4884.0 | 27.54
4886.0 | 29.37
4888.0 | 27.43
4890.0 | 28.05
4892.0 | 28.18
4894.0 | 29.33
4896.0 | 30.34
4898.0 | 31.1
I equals 1.6 angstrom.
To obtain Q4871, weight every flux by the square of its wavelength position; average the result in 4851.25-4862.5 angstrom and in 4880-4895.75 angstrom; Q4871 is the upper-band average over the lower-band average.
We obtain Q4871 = 1.10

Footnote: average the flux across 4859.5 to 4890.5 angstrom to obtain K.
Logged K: 27.6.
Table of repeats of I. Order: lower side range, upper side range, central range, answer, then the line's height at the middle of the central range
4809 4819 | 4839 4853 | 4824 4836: 0.4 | 30.4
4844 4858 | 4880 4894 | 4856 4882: 1.5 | 28.9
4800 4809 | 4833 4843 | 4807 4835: -0.1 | 30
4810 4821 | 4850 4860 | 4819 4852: -0.5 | 29.3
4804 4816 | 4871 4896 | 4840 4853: -0.1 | 29.6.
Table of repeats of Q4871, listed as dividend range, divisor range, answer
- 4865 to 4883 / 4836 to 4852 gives 0.97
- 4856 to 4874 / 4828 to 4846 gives 0.90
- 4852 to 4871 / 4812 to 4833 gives 0.88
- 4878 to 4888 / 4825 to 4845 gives 1.02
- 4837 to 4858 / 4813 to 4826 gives 0.95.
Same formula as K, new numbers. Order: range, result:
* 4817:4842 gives 29.7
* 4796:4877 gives 29.2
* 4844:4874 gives 27.5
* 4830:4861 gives 28.7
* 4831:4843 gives 28.9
